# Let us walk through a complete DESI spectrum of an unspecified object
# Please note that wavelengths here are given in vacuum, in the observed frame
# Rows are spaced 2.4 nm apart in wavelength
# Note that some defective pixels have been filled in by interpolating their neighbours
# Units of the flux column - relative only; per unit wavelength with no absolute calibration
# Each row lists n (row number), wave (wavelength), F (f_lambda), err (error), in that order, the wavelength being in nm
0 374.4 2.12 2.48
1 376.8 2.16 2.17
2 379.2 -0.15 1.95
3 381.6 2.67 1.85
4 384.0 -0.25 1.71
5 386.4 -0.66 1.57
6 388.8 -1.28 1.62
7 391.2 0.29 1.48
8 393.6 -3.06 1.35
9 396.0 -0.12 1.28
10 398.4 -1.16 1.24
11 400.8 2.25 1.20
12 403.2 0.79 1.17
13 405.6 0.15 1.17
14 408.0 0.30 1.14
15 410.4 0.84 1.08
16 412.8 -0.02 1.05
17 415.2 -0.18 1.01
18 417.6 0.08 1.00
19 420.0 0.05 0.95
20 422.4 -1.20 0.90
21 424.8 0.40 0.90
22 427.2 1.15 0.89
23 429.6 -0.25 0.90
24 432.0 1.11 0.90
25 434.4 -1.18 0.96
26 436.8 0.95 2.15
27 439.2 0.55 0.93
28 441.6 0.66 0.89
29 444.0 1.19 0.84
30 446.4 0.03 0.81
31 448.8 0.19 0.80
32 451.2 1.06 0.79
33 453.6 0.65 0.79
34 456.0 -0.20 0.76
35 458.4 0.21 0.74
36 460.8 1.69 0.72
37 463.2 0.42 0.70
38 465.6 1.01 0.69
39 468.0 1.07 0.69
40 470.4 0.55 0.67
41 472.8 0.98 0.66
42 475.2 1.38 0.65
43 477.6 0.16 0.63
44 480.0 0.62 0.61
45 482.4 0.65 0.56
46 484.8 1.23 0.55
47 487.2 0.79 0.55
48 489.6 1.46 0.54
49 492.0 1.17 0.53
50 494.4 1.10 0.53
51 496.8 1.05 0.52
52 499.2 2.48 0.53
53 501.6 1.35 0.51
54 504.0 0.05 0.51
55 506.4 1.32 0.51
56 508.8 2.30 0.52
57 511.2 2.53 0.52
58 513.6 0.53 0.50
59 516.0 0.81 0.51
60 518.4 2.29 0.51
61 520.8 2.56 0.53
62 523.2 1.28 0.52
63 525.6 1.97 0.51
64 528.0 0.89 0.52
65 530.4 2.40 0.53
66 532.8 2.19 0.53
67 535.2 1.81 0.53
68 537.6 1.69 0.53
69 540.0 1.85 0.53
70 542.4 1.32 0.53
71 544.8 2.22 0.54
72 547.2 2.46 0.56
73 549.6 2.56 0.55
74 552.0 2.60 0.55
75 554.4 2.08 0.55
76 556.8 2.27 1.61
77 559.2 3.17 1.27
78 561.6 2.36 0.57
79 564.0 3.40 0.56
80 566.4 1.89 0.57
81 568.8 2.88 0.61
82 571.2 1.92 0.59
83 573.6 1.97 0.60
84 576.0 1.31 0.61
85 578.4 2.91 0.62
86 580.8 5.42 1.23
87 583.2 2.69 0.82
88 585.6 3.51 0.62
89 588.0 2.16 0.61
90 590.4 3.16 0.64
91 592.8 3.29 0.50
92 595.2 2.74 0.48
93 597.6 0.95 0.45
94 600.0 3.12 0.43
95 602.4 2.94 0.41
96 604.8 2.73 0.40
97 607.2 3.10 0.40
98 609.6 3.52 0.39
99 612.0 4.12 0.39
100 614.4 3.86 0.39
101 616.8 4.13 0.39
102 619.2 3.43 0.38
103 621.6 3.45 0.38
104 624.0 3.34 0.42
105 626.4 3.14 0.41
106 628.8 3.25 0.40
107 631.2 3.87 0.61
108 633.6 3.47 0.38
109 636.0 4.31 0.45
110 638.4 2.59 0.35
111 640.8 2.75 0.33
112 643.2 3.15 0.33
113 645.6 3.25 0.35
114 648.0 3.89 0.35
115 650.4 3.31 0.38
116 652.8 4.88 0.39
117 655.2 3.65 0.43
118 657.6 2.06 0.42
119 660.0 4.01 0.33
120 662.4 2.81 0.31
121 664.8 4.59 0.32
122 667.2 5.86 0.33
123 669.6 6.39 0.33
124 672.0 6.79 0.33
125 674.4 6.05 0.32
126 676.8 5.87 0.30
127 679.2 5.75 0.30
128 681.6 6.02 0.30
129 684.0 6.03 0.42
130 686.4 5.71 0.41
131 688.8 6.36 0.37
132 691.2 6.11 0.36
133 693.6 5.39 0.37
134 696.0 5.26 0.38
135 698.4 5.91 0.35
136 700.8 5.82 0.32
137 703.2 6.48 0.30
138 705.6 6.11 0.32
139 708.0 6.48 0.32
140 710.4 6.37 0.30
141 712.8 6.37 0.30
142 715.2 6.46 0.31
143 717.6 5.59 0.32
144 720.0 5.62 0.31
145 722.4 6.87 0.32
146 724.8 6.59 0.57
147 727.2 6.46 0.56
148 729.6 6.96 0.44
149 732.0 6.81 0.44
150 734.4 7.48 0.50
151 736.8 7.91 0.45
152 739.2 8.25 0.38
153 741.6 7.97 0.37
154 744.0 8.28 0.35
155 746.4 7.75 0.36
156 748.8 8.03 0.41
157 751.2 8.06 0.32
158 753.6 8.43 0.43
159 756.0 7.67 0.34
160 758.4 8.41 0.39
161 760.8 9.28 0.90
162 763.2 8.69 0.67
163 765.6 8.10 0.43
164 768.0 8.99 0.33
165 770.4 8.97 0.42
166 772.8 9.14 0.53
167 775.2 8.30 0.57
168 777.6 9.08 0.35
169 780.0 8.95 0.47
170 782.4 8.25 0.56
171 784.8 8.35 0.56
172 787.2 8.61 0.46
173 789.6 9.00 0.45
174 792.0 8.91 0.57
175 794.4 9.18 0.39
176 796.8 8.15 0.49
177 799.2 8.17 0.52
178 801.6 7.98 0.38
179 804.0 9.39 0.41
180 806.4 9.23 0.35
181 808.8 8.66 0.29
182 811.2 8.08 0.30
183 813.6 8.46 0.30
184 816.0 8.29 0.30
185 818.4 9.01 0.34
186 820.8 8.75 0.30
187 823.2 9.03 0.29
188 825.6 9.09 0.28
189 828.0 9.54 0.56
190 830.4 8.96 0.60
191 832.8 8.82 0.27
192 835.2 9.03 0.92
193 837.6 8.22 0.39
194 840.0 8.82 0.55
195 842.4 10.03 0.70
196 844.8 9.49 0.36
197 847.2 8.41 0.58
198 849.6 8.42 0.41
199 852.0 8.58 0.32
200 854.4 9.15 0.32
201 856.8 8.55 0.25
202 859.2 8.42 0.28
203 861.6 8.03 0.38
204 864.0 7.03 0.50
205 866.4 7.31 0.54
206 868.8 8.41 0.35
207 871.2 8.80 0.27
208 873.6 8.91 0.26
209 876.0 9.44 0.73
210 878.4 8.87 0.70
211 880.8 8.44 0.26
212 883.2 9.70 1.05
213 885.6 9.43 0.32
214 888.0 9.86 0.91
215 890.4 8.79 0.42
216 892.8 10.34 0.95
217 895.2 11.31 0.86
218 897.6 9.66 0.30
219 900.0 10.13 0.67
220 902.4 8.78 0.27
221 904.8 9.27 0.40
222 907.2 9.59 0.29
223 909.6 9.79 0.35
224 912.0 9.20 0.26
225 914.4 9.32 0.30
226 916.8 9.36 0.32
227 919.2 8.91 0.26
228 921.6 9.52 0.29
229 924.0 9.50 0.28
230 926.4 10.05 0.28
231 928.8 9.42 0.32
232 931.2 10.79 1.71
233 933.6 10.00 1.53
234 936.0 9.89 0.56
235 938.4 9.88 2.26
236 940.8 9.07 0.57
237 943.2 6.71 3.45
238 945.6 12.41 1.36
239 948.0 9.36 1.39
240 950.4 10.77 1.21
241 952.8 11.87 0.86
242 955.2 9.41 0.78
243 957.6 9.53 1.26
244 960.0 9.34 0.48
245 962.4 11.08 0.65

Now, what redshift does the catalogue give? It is 0.67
